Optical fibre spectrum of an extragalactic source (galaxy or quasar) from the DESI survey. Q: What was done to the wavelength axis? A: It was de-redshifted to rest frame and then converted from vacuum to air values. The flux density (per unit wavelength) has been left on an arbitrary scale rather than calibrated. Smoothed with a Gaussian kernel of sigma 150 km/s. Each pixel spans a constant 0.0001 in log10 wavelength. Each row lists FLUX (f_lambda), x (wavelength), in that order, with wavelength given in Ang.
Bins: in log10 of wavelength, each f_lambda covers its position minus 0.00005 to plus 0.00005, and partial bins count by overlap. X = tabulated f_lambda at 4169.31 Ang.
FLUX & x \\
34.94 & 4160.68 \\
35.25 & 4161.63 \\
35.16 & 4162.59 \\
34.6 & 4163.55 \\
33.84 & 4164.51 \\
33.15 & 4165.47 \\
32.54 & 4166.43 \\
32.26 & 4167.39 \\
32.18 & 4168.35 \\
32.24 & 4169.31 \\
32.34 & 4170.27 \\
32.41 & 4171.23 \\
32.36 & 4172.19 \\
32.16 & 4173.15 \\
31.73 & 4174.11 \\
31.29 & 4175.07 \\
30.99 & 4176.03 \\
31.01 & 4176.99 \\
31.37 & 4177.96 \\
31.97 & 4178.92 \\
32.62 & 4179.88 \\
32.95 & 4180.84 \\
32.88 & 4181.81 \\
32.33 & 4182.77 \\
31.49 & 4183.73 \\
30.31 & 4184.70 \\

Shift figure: 32.24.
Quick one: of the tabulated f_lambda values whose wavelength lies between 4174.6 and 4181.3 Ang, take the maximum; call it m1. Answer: 32.95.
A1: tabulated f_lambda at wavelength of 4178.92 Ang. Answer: 31.97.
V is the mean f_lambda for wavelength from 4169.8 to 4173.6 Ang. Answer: 32.3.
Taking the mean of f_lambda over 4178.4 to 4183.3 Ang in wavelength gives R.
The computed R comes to 32.6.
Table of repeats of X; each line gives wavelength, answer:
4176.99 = 31.01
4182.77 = 32.33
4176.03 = 30.99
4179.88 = 32.62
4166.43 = 32.54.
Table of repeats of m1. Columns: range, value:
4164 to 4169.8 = 33.84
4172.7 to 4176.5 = 32.16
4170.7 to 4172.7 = 32.41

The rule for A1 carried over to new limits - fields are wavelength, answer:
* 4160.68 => 34.94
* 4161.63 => 35.25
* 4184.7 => 30.31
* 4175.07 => 31.29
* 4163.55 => 34.6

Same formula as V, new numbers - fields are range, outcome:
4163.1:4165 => 34.2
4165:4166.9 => 32.8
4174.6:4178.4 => 31.1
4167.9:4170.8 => 32.3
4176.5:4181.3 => 32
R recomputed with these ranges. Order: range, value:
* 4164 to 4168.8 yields 32.8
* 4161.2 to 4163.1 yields 35.1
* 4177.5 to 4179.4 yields 31.7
